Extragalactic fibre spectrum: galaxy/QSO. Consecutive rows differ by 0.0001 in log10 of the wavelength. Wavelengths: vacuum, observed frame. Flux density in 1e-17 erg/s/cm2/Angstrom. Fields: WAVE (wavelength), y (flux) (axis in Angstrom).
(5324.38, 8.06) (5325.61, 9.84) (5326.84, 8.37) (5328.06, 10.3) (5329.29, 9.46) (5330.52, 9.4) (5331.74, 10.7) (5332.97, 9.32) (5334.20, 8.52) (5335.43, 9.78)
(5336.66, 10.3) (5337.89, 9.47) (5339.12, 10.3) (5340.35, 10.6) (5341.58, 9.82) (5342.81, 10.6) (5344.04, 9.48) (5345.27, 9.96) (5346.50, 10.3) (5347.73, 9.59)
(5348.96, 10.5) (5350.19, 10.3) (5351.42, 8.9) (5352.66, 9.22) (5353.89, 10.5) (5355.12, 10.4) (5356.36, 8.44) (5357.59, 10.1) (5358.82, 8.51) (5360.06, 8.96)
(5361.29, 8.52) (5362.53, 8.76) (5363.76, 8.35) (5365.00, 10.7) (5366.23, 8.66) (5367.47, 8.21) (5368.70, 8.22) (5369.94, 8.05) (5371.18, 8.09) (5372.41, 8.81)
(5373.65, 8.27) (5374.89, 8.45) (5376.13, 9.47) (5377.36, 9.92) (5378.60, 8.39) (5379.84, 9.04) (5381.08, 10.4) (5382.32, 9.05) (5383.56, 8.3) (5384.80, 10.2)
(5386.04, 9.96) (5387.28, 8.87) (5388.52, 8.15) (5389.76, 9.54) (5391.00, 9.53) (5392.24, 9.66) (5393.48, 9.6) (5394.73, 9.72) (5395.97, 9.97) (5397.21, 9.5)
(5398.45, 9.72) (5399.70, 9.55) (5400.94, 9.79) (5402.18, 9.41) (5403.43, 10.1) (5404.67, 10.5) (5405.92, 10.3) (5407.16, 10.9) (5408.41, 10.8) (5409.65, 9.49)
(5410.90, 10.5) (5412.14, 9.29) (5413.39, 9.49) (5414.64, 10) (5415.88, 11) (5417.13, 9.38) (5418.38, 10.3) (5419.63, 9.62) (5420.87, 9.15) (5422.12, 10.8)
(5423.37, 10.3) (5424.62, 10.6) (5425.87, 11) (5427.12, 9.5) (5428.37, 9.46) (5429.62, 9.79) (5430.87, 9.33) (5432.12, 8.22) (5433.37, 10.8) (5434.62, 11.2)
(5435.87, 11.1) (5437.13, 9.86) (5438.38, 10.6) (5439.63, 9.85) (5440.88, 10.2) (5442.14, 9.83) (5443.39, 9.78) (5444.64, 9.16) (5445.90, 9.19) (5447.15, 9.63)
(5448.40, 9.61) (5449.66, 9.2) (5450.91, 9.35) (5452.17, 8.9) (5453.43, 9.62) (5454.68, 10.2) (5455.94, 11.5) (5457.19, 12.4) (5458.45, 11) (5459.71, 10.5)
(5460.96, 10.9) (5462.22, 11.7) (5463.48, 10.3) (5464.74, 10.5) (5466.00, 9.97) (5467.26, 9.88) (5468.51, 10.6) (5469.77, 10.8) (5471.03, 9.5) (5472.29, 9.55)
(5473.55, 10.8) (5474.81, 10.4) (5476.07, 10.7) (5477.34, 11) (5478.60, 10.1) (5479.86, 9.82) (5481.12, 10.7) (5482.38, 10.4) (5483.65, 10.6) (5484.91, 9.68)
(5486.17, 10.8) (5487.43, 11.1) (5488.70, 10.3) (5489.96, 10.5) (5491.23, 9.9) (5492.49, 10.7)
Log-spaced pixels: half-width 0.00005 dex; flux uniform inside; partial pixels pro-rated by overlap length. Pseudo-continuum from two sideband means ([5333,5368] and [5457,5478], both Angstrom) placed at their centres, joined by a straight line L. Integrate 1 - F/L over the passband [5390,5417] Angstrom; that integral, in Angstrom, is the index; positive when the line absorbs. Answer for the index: 0.3 Angstrom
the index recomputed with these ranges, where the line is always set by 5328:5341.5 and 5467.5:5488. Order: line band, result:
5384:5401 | 0.9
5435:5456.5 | 0.8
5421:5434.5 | 0.3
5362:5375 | 1.8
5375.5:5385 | 0.7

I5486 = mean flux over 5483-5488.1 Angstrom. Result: 10.5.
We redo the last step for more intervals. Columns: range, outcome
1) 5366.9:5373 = 8.28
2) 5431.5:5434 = 9.52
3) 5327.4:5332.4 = 9.95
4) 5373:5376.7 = 8.7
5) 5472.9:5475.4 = 10.6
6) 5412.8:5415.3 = 9.78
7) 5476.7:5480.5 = 10.3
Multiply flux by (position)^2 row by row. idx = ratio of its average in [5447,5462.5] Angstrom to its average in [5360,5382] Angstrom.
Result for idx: 1.21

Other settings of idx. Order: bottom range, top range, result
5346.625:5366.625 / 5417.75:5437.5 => 1.10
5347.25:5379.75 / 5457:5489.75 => 1.21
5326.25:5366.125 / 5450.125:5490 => 1.13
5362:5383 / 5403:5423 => 1.16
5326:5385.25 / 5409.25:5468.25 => 1.11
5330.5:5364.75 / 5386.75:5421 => 1.04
